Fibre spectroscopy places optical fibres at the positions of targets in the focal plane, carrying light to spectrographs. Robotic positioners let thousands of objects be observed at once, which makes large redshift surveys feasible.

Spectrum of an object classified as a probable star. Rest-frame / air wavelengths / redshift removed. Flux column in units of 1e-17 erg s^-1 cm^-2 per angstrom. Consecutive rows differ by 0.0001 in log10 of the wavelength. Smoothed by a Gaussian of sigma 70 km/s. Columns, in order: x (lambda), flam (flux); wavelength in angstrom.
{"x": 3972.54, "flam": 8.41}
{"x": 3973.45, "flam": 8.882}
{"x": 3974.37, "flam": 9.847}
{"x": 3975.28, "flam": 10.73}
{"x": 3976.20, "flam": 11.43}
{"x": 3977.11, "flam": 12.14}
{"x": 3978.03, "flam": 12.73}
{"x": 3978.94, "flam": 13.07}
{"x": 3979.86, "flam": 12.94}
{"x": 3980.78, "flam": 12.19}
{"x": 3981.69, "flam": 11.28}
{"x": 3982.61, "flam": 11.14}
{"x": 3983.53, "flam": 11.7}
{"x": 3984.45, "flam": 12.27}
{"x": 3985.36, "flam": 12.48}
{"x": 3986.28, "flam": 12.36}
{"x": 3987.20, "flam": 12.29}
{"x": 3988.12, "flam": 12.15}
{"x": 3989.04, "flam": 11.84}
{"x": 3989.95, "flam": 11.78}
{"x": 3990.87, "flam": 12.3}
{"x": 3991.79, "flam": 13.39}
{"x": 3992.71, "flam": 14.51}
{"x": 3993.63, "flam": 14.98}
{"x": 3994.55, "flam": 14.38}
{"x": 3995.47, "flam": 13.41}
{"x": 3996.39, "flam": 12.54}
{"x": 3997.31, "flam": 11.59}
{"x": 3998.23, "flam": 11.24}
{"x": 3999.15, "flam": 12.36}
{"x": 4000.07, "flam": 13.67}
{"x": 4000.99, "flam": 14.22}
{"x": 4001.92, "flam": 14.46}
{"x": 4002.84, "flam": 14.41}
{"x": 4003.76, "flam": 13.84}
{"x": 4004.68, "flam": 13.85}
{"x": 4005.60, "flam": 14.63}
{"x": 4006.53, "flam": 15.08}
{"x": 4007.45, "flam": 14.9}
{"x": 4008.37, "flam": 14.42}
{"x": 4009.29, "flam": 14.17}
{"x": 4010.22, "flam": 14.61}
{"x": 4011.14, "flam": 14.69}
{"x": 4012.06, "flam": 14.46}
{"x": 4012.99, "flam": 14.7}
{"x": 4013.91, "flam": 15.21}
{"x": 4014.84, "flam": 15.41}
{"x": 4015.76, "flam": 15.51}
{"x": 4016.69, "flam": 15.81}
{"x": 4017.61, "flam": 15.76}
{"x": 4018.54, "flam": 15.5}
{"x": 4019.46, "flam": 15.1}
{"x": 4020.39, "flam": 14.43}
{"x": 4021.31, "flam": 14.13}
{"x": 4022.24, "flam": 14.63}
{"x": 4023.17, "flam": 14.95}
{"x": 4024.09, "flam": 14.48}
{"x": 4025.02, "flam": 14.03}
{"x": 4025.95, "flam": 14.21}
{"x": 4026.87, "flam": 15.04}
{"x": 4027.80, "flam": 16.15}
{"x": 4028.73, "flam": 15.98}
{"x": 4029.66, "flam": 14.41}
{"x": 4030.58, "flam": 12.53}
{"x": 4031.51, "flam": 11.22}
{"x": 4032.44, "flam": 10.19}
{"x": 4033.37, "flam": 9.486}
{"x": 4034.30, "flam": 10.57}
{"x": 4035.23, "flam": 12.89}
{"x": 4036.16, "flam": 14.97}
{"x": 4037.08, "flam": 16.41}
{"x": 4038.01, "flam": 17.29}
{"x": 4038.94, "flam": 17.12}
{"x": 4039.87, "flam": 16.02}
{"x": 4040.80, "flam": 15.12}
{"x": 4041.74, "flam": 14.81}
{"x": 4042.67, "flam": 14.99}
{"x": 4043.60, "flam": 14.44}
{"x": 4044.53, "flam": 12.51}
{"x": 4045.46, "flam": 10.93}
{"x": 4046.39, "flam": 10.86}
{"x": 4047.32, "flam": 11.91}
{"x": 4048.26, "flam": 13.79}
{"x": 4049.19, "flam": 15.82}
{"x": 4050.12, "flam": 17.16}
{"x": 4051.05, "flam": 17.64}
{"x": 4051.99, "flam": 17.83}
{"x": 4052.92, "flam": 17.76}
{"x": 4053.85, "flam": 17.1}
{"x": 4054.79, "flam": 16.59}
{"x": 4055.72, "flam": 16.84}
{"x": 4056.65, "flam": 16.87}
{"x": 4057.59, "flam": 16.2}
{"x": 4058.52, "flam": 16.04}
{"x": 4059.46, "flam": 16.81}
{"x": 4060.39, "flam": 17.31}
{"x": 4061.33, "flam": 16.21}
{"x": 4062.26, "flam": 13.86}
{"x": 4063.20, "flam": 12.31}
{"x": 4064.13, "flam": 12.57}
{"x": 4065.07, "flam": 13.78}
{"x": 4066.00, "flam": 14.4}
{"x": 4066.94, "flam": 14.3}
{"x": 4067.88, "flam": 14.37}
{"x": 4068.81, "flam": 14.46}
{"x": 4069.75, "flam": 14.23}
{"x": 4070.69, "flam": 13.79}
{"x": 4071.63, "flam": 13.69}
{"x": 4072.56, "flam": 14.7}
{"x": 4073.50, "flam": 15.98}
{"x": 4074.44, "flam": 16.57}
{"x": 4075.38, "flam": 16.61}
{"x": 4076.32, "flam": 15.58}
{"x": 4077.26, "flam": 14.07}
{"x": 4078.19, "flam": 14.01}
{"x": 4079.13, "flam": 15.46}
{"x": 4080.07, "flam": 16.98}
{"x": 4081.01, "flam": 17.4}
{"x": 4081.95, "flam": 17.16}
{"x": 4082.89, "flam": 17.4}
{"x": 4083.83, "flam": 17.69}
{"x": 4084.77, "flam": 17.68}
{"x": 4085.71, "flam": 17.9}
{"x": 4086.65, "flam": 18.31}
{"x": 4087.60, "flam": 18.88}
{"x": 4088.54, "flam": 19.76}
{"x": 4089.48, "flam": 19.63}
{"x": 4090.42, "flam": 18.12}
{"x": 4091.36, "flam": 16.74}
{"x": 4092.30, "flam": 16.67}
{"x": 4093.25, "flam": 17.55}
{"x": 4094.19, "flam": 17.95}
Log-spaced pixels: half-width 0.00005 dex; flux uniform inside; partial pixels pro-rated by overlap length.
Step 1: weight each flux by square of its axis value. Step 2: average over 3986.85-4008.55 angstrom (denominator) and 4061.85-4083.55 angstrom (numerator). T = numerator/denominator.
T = 1.16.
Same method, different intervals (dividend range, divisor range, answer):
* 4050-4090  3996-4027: 1.16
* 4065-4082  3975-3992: 1.31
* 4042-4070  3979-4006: 1.20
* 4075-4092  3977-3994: 1.44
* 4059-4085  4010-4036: 1.11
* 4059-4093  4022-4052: 1.15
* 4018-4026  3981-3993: 1.22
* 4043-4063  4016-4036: 1.12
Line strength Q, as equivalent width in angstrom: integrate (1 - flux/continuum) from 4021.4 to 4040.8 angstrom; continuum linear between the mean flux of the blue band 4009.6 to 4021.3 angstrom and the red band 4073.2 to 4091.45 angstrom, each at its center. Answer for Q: 1.7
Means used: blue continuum 15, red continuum 17.1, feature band 14.2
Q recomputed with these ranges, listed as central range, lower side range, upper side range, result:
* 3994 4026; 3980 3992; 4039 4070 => -2.9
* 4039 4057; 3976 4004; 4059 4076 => -1.2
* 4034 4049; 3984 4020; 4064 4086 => 0.6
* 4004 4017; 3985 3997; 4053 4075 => -1.2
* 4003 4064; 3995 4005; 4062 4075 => -4.6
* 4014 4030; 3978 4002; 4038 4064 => -1.1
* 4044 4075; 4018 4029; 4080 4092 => 3.1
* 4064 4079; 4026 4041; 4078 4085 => 1.5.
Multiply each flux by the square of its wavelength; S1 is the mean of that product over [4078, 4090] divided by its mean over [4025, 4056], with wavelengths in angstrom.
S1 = 1.24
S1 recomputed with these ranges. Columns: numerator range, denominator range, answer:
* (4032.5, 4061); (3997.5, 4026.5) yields 1.06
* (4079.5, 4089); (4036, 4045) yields 1.19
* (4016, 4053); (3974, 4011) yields 1.14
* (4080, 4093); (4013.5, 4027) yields 1.24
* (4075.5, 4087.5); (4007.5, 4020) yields 1.15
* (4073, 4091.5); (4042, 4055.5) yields 1.16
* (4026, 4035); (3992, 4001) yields 0.99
